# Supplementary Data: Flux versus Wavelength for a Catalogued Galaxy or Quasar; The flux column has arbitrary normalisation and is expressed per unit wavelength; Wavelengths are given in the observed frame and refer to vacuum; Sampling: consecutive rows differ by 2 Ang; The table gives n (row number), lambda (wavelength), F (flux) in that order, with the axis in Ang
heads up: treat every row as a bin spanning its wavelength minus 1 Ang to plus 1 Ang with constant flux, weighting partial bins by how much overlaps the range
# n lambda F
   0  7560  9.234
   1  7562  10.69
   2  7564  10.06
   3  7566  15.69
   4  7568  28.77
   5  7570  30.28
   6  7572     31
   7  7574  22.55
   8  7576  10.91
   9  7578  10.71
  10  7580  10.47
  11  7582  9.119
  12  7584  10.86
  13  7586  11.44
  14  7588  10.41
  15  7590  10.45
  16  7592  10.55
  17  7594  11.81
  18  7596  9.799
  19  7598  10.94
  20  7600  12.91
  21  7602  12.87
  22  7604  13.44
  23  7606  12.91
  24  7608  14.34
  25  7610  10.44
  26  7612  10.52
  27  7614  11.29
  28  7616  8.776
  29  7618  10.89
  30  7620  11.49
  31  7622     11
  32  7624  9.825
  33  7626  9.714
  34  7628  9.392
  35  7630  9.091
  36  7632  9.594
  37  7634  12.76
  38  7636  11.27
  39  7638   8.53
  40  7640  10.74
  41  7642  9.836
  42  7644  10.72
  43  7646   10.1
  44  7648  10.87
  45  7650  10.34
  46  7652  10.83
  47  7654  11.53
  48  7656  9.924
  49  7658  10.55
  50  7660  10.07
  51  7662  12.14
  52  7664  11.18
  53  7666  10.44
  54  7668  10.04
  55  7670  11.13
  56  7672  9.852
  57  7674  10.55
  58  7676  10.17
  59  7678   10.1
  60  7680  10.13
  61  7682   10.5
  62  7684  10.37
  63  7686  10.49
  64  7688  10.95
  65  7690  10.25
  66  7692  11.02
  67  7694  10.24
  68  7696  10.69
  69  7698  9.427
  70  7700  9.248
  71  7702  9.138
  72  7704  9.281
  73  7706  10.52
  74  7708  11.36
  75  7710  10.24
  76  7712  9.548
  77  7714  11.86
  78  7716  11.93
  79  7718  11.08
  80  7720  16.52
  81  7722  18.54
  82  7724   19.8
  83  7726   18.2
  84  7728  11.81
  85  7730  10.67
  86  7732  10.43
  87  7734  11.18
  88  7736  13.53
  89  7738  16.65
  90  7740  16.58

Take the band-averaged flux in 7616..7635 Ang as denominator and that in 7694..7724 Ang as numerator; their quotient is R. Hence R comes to 1.13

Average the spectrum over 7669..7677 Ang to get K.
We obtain 10.4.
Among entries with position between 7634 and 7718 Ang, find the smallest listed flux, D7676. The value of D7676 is 8.53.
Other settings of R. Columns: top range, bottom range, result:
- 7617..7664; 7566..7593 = 0.66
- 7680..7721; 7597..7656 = 0.98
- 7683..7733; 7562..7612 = 0.83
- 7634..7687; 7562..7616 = 0.76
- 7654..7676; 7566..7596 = 0.69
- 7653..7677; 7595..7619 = 0.92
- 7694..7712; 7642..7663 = 0.94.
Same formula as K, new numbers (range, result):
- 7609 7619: 10.4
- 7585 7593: 10.7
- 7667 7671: 10.6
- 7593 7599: 10.8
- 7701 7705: 9.21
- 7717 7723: 15.4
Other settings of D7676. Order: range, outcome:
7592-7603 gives 9.799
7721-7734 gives 10.43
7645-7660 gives 9.924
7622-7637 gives 9.091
